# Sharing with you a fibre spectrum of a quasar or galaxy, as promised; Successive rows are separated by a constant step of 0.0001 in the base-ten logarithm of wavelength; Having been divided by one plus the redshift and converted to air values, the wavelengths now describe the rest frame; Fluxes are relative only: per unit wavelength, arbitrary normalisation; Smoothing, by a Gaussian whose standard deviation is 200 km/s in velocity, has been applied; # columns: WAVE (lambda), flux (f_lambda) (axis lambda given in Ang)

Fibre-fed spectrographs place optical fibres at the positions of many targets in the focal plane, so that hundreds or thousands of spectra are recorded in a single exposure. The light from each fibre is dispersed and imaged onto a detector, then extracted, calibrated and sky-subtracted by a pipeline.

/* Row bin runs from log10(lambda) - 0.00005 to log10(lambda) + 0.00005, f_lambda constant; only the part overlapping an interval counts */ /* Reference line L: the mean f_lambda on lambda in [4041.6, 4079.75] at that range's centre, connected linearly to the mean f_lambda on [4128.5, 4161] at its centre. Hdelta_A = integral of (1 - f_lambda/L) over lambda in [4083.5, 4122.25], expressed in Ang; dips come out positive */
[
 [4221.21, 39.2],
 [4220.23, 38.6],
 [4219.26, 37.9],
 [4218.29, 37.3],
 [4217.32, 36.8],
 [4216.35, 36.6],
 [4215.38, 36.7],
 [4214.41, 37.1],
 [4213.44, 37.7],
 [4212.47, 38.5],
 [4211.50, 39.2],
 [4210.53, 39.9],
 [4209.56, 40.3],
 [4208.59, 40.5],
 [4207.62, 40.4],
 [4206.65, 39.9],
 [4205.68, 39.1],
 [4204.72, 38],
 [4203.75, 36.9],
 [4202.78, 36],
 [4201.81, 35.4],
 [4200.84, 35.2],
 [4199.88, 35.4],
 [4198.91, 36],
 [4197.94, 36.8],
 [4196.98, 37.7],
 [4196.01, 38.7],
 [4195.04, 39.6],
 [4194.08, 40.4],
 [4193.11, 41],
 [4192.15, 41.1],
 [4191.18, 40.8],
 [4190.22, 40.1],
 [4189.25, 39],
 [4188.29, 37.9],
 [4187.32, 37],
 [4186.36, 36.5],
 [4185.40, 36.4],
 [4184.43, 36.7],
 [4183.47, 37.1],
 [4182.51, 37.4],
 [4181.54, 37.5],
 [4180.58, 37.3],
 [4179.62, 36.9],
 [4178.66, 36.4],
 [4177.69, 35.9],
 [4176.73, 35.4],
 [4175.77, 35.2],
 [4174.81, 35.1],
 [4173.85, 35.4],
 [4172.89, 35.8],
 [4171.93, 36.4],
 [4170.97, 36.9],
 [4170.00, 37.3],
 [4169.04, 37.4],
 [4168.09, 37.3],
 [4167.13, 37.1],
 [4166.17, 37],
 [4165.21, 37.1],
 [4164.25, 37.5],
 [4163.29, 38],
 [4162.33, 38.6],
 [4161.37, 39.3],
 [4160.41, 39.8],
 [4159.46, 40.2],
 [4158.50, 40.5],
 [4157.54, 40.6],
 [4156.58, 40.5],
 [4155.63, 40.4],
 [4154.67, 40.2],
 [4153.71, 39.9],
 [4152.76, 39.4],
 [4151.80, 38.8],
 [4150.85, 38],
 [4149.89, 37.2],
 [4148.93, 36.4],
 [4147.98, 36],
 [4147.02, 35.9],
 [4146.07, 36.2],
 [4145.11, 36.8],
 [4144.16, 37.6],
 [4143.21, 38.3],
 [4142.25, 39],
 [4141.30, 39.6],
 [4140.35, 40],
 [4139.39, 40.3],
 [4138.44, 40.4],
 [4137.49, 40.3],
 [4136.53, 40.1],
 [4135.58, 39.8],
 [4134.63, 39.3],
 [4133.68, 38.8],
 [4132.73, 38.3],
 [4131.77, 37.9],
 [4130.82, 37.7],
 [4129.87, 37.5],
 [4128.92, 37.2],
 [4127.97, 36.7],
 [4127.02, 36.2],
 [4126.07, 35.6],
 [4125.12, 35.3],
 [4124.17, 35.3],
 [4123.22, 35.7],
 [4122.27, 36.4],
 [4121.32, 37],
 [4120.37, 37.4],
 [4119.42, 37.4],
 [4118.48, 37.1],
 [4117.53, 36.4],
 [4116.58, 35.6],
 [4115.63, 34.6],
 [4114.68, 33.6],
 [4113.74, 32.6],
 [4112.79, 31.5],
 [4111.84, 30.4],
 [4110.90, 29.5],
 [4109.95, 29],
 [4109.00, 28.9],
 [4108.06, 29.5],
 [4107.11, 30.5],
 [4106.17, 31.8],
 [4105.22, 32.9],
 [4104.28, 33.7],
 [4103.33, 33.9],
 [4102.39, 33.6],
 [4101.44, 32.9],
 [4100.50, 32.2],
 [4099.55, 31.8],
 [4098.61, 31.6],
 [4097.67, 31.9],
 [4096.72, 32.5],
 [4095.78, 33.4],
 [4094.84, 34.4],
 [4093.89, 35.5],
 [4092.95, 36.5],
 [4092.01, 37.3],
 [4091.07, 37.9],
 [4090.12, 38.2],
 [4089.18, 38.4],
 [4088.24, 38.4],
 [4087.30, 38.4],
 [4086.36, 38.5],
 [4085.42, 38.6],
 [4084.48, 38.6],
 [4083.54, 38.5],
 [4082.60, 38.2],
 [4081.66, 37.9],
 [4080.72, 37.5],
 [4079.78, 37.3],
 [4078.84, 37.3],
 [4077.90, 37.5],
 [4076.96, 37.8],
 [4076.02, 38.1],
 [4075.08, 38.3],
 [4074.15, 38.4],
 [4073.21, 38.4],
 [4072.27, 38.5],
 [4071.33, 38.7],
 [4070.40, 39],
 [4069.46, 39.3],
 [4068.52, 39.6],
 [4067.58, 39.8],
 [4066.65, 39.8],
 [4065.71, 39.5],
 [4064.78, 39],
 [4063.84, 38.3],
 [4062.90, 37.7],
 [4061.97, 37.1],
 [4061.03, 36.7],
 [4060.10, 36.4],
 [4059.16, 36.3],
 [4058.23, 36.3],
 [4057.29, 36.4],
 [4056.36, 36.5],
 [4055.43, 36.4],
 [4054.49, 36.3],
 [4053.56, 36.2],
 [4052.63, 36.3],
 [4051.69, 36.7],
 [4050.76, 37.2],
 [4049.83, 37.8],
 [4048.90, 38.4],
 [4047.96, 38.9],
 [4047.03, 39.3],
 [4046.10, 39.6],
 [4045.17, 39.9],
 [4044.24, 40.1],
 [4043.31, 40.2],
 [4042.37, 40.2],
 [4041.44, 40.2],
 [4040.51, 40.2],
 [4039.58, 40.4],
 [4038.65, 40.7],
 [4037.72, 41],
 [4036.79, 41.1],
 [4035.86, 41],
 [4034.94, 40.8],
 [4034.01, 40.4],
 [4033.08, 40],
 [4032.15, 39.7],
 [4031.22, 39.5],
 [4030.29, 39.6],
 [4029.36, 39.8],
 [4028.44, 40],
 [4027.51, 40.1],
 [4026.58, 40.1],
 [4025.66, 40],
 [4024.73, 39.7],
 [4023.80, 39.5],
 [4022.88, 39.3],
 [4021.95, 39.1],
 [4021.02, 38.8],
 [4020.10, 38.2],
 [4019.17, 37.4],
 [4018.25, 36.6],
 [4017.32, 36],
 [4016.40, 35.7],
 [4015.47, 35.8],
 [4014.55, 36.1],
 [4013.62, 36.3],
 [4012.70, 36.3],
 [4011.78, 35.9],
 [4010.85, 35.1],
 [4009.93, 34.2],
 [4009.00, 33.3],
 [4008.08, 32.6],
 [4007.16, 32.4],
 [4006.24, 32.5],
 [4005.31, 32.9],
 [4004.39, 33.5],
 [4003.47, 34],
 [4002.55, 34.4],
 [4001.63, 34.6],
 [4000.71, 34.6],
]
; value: 4.1 Ang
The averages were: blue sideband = 38.1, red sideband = 38.8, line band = 34.4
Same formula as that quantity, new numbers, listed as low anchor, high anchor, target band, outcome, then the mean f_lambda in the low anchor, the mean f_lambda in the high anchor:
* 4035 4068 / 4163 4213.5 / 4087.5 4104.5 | 1.6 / 38.5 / 37.7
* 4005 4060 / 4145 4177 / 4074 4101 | 0.9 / 37.9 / 37.8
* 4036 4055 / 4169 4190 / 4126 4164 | -1.3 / 39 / 36.7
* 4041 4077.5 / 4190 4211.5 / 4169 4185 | 0.9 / 38.2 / 38.6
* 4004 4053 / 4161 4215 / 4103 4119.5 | 2.3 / 38.1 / 37.7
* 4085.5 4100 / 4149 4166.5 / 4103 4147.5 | 1.8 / 35.7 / 39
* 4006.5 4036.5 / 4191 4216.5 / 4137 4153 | 0.0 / 37.8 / 38.3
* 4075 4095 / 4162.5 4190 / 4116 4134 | 0.3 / 37.7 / 36.9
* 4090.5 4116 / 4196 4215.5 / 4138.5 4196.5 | -3.4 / 32.7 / 37.9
